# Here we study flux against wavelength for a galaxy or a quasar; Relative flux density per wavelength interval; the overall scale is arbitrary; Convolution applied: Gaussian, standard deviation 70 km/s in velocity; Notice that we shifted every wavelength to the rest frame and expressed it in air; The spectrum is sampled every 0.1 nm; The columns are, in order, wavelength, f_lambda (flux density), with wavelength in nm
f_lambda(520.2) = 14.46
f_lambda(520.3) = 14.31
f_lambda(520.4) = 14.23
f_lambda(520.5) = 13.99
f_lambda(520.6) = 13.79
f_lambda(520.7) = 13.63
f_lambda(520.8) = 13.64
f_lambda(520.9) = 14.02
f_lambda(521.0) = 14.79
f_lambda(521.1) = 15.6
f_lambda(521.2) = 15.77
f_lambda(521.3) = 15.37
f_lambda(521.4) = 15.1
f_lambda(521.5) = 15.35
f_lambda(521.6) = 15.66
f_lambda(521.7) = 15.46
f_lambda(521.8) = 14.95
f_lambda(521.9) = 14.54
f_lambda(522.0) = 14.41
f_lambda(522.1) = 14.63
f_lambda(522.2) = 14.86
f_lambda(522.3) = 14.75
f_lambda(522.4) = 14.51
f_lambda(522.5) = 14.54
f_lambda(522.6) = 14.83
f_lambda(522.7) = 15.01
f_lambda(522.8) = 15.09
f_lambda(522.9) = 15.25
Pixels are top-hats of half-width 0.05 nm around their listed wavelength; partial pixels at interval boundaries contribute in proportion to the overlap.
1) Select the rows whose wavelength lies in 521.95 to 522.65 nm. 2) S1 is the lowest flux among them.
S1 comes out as 14.41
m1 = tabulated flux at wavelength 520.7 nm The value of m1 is 13.63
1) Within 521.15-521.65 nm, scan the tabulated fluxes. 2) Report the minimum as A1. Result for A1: 15.1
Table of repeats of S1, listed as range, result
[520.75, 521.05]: 13.64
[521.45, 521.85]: 14.95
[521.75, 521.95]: 14.54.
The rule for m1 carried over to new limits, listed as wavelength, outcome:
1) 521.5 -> 15.35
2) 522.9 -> 15.25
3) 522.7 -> 15.01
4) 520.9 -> 14.02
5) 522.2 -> 14.86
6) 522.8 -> 15.09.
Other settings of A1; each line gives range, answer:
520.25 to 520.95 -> 13.63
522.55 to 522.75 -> 14.83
